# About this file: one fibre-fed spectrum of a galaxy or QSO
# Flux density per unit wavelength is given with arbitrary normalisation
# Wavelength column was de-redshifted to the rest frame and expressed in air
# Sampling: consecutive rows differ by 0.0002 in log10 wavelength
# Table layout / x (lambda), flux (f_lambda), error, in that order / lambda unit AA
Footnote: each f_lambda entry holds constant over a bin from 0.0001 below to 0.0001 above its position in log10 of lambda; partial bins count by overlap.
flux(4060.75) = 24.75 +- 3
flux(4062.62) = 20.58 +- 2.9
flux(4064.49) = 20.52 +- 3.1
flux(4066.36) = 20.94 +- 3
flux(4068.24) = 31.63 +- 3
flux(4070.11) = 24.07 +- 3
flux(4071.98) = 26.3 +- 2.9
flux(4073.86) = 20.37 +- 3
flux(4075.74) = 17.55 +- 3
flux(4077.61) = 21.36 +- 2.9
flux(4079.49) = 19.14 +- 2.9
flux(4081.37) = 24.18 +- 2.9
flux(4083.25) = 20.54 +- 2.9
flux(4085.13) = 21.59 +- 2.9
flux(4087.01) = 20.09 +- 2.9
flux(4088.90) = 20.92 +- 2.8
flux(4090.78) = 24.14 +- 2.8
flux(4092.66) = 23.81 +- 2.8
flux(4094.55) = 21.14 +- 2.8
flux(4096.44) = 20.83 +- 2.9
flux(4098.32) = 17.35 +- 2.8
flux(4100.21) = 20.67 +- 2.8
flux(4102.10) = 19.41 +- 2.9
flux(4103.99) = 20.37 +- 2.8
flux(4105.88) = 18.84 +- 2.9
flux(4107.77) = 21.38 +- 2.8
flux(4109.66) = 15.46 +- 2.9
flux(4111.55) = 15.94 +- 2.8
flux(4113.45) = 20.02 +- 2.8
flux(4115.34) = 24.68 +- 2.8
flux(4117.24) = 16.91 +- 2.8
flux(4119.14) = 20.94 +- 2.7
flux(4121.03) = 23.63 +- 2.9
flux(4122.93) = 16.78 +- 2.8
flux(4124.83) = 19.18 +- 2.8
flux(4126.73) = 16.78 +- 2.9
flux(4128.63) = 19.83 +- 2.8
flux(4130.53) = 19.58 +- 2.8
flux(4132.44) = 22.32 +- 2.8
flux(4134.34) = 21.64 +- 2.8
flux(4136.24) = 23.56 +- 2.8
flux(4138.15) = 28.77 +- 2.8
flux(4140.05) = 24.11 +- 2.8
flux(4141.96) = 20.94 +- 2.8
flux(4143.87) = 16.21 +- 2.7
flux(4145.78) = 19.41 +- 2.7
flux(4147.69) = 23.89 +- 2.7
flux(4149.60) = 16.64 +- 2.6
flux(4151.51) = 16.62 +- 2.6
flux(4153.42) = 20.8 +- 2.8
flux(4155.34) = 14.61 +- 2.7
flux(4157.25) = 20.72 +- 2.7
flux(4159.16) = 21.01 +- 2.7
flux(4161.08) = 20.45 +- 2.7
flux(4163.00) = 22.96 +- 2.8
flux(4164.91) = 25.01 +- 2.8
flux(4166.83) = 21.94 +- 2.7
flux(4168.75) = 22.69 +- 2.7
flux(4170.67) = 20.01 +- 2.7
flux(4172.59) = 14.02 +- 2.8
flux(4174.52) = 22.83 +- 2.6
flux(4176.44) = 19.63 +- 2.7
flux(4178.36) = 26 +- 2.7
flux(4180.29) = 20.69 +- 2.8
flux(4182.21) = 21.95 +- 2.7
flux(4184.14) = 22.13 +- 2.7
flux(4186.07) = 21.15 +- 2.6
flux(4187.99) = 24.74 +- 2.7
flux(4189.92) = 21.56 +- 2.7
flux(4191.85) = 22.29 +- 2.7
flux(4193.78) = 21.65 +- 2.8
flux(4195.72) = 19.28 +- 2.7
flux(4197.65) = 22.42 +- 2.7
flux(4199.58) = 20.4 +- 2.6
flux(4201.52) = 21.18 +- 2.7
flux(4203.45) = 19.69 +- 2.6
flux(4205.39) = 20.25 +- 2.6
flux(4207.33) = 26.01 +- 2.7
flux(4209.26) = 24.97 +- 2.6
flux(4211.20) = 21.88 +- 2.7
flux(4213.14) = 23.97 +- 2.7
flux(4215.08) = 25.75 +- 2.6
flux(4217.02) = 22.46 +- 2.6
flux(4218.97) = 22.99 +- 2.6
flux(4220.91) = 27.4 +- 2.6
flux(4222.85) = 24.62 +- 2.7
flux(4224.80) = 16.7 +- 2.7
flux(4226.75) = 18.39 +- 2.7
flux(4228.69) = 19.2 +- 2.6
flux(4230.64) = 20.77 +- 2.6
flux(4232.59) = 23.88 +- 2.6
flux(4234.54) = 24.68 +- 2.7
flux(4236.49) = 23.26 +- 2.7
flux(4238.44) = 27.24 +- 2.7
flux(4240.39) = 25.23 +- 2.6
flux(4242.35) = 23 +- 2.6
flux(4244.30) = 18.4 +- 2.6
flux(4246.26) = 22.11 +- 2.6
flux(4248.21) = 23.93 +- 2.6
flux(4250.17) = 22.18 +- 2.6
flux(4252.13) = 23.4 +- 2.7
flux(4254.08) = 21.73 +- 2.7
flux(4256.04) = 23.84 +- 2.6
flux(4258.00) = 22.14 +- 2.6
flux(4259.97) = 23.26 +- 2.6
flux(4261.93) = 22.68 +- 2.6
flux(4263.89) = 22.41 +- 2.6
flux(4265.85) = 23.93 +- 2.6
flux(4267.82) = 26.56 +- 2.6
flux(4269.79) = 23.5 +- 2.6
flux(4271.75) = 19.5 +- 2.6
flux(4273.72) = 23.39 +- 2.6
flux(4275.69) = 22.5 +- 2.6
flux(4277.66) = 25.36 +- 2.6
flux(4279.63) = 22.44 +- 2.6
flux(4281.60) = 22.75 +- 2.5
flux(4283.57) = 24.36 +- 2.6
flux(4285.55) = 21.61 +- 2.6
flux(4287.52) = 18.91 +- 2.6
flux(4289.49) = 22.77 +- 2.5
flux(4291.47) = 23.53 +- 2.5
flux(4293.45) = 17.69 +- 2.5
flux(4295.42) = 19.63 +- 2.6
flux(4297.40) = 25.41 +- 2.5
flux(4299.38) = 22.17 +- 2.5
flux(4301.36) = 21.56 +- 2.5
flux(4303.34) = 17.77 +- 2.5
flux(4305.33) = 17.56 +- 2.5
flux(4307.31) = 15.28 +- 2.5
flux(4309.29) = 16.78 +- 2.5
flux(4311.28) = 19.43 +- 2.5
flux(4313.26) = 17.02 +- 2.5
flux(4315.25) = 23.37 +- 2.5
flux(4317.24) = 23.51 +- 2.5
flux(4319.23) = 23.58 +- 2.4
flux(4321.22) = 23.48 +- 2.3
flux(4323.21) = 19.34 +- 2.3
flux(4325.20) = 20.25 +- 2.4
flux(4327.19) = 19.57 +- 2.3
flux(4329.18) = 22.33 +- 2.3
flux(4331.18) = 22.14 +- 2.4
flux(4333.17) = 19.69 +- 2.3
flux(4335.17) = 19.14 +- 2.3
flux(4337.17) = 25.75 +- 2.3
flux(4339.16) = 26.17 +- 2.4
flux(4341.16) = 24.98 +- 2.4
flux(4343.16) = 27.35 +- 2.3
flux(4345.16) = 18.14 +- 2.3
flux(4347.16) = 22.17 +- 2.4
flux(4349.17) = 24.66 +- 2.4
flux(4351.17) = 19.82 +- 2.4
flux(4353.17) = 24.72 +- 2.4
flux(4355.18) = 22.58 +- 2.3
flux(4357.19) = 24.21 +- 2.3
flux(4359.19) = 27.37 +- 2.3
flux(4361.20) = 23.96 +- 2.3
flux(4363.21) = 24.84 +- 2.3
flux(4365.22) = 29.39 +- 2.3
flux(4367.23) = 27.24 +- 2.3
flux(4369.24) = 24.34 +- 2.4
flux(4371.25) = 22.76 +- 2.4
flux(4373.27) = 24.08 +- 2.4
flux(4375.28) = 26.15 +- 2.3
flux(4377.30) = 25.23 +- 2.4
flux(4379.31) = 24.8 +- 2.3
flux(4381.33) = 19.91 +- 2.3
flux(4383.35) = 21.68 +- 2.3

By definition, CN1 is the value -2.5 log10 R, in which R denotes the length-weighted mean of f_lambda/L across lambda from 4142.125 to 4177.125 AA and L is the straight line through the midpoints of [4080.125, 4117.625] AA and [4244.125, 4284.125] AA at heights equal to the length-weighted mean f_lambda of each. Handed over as 0.07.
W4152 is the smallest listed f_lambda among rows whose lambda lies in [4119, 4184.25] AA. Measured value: 14.02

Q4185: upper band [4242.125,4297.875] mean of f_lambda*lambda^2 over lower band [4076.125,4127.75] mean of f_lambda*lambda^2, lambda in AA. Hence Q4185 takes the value 1.21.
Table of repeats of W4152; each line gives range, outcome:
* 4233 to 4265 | 18.4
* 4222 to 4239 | 16.7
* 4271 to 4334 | 15.28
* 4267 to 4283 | 19.5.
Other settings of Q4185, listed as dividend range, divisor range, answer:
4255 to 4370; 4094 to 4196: 1.18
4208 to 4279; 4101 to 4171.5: 1.19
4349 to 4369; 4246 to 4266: 1.14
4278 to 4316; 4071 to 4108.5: 1.08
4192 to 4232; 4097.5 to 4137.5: 1.16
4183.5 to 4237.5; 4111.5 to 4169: 1.12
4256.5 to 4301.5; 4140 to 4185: 1.16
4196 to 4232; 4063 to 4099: 1.08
